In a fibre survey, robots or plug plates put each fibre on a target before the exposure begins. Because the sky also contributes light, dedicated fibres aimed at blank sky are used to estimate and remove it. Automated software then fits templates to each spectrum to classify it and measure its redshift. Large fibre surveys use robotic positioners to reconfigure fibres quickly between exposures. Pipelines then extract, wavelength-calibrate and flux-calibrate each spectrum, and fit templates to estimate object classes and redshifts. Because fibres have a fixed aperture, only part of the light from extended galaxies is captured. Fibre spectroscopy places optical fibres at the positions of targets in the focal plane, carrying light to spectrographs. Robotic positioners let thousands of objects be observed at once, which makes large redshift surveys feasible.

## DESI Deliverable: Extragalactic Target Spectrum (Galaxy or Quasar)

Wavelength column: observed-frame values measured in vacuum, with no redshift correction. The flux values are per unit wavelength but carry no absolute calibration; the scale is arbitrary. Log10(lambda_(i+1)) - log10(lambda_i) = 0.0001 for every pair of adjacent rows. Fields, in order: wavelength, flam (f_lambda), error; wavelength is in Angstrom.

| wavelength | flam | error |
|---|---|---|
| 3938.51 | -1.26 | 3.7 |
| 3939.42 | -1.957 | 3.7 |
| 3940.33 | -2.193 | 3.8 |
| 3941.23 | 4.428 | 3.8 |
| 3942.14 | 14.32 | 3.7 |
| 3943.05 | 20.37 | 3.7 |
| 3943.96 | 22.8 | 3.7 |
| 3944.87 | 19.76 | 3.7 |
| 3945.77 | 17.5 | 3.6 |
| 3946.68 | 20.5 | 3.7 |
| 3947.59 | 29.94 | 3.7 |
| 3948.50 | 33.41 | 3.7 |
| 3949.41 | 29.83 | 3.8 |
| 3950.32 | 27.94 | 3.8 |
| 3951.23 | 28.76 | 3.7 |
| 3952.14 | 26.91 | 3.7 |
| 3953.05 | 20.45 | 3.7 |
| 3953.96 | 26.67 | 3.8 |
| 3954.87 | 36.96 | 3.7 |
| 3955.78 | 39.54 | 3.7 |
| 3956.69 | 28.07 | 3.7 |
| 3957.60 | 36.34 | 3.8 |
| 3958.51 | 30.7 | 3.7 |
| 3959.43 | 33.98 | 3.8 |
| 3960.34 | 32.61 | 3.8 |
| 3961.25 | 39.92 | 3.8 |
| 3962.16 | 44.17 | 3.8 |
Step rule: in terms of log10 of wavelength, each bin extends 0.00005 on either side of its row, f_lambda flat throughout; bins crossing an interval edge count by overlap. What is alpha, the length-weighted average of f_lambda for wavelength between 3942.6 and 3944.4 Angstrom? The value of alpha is 21.6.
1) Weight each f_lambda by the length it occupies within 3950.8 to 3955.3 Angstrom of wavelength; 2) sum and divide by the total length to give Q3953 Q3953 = 27.9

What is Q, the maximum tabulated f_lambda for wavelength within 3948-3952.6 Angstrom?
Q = 33.41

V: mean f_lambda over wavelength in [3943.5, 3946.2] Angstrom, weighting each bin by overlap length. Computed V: 20.1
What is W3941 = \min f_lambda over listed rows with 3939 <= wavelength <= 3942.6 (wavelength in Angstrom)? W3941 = -2.193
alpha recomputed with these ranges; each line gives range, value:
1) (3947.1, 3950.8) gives 30.1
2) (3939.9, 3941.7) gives 1.27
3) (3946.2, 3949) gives 27.8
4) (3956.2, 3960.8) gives 32.4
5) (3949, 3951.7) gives 28.8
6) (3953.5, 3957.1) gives 32.9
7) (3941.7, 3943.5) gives 17.3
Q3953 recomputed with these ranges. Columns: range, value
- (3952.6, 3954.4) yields 23.5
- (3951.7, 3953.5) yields 23.7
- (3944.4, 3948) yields 21.9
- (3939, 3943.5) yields 7.05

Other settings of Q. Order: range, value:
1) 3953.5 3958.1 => 39.54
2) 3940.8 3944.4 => 22.8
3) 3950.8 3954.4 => 28.76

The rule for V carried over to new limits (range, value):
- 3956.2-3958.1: 32.4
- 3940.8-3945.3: 16.4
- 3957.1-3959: 33.3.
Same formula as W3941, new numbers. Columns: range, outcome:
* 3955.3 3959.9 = 28.07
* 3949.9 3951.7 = 27.94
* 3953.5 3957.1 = 26.67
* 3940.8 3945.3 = 4.428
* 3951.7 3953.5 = 20.45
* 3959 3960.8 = 32.61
